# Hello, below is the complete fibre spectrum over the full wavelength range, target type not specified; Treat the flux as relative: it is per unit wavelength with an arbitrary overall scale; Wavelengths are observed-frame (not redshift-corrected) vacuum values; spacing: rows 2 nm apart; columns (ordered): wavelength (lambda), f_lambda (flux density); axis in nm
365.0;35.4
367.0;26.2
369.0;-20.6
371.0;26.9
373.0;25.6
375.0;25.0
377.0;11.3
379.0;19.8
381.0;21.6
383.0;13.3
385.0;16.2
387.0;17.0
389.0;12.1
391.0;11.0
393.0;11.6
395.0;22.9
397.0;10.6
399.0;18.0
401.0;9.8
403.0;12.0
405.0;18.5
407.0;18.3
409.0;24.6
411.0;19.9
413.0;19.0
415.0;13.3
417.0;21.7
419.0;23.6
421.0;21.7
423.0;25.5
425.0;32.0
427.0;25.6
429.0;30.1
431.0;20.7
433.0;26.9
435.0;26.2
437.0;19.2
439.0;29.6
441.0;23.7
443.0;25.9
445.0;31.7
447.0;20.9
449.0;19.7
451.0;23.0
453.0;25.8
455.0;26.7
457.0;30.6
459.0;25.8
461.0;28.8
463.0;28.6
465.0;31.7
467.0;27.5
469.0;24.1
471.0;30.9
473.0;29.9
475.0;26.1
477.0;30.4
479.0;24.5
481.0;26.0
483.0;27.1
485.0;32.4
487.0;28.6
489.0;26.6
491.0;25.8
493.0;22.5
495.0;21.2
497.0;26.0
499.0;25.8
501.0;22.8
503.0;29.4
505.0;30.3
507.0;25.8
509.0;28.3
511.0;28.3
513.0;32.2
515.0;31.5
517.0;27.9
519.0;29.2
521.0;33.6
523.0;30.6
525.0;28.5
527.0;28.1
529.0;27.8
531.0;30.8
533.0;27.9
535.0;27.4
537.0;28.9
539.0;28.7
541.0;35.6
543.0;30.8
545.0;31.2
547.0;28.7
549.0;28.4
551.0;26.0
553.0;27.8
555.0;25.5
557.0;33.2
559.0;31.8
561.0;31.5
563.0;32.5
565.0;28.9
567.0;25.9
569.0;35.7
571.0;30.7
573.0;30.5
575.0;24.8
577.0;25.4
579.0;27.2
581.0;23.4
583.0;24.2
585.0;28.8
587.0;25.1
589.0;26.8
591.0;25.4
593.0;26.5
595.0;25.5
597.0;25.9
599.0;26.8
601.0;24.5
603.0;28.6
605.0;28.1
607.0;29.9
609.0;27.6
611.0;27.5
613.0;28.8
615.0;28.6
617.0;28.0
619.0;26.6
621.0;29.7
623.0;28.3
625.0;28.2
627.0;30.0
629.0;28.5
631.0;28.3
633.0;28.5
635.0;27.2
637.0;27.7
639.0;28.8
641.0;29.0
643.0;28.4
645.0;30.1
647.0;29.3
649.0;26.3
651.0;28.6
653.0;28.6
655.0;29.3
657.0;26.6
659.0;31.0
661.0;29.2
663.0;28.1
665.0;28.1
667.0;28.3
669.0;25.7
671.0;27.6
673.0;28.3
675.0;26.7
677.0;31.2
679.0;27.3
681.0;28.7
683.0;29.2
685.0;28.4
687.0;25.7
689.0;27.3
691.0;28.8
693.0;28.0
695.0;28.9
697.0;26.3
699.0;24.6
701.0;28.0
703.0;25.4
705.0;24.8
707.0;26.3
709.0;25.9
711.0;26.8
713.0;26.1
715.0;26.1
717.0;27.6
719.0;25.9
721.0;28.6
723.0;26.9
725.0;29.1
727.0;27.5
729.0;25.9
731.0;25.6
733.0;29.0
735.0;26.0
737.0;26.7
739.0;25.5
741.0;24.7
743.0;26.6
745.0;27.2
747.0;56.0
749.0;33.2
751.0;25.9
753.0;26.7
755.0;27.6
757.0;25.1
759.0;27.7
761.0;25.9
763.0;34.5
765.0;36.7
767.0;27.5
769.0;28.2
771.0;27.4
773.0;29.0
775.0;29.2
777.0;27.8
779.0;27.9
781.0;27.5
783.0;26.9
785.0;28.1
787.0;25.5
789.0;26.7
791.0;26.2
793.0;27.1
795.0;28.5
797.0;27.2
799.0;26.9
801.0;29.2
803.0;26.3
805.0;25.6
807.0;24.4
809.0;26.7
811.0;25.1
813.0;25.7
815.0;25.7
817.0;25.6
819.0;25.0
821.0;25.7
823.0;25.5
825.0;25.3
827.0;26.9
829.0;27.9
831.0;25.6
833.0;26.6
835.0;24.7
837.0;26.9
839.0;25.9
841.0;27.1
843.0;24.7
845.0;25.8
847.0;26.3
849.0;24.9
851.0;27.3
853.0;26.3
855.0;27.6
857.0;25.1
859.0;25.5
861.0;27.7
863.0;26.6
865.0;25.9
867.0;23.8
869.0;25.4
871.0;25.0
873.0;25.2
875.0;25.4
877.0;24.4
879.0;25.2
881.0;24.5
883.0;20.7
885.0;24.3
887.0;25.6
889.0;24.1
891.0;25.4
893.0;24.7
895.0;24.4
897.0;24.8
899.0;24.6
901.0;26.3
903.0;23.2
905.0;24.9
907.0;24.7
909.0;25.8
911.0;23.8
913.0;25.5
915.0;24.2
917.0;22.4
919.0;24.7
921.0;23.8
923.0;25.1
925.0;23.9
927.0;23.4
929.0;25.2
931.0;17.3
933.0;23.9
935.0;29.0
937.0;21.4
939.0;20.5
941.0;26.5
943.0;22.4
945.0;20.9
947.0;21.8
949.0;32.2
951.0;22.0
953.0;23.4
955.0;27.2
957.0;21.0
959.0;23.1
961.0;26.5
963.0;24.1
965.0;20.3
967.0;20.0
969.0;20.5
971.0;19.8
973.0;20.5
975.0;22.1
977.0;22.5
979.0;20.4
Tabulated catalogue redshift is 0.137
